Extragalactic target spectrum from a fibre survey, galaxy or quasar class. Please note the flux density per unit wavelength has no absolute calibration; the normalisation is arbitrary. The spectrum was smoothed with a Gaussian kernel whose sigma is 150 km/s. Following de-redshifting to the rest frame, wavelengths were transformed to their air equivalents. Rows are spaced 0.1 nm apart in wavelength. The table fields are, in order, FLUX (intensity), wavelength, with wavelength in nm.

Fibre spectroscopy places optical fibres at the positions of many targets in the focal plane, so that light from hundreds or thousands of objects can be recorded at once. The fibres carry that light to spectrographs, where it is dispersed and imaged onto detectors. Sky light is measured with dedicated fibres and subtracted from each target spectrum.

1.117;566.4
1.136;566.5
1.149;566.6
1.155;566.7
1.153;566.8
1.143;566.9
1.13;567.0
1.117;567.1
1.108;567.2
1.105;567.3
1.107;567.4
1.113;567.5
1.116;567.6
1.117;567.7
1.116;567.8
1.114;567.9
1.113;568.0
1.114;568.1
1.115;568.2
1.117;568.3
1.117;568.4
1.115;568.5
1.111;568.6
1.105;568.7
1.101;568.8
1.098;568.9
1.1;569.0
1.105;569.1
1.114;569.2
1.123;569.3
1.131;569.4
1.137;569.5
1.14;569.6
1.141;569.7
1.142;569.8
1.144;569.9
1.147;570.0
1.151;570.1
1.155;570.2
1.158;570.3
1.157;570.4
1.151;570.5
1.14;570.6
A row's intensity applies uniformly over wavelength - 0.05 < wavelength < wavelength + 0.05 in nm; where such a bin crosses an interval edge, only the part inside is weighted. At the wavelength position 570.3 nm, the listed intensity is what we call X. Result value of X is 1.158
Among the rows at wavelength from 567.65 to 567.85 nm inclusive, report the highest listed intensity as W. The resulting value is 1.117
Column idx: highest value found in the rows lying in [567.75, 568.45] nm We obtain 1.117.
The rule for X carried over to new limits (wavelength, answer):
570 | 1.147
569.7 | 1.141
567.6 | 1.116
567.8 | 1.116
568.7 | 1.105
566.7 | 1.155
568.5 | 1.115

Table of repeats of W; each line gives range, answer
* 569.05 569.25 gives 1.114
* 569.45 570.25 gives 1.155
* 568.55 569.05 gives 1.111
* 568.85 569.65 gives 1.14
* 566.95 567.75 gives 1.13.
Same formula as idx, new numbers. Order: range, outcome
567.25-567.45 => 1.107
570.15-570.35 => 1.158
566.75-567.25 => 1.153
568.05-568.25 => 1.115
